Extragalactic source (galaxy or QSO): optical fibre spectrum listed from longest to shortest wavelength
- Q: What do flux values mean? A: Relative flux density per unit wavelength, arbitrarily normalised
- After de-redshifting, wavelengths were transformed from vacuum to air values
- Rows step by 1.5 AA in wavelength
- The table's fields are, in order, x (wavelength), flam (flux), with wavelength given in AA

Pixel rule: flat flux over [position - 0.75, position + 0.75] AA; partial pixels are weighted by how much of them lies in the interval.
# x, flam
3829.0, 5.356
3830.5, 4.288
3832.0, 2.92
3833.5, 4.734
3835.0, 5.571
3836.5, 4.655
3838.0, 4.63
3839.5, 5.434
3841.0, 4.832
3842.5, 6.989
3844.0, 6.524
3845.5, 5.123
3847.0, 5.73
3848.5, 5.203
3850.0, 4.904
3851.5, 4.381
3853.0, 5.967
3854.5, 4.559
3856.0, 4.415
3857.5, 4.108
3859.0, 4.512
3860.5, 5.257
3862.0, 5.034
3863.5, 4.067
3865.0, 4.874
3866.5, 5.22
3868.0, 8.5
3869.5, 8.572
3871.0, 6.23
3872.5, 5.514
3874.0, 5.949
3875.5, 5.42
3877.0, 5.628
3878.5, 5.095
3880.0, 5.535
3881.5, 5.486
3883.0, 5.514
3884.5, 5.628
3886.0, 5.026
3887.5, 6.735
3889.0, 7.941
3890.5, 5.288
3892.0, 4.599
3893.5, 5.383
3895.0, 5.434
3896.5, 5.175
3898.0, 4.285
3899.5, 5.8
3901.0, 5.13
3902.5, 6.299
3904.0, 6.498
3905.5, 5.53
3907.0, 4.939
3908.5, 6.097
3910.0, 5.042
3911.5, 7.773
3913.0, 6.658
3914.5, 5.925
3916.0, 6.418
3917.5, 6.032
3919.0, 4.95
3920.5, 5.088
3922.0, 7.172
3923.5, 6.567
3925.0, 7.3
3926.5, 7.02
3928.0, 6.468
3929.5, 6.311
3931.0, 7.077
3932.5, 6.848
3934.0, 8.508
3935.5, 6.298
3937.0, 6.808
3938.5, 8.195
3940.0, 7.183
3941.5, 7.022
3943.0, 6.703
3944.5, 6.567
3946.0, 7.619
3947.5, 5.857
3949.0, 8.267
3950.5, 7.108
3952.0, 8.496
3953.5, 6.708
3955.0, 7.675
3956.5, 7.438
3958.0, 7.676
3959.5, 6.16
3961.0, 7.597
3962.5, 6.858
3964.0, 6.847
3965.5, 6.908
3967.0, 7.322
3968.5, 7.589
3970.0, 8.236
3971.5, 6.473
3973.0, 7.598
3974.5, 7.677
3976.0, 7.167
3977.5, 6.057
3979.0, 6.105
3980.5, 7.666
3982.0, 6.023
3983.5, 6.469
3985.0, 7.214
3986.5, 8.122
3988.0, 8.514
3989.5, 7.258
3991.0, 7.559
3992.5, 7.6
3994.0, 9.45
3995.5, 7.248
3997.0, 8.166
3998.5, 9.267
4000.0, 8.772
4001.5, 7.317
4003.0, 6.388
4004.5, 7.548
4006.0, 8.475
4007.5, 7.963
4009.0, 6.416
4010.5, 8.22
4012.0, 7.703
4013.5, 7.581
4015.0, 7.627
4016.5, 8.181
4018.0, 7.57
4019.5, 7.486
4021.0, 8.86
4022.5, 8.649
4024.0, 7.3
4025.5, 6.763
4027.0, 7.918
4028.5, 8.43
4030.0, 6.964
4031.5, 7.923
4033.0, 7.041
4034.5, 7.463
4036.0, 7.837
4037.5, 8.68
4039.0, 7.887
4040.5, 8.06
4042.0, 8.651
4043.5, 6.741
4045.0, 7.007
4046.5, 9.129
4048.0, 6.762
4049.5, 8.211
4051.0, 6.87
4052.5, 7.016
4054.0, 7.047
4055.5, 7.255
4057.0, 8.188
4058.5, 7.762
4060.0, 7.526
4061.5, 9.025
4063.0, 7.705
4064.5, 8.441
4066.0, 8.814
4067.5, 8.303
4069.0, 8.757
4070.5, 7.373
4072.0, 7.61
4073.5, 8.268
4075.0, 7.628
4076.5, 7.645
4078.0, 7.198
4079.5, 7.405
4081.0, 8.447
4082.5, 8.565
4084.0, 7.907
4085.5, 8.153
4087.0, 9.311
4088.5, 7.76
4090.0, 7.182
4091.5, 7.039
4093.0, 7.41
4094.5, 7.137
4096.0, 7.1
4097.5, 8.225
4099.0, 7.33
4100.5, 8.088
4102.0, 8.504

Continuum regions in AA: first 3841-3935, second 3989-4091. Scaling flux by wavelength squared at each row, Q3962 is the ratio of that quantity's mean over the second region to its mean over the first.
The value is 1.5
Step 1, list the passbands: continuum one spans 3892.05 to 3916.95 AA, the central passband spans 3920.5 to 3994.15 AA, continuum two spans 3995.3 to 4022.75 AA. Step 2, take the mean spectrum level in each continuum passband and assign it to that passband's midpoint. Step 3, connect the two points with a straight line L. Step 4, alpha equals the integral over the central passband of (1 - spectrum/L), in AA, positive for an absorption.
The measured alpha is -4.0 AA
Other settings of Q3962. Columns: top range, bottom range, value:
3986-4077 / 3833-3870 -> 1.61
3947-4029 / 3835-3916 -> 1.43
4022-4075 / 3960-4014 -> 1.08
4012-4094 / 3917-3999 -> 1.14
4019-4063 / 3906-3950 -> 1.23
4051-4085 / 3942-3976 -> 1.15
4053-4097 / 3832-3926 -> 1.54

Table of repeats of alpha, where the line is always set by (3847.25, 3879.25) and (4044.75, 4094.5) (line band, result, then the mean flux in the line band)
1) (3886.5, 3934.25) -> -1.1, 6.1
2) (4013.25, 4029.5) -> -1.3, 7.85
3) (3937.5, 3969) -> -3.7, 7.22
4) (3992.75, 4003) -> -1.8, 8.19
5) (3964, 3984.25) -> -0.9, 7.02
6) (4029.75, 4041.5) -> -0.5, 7.78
